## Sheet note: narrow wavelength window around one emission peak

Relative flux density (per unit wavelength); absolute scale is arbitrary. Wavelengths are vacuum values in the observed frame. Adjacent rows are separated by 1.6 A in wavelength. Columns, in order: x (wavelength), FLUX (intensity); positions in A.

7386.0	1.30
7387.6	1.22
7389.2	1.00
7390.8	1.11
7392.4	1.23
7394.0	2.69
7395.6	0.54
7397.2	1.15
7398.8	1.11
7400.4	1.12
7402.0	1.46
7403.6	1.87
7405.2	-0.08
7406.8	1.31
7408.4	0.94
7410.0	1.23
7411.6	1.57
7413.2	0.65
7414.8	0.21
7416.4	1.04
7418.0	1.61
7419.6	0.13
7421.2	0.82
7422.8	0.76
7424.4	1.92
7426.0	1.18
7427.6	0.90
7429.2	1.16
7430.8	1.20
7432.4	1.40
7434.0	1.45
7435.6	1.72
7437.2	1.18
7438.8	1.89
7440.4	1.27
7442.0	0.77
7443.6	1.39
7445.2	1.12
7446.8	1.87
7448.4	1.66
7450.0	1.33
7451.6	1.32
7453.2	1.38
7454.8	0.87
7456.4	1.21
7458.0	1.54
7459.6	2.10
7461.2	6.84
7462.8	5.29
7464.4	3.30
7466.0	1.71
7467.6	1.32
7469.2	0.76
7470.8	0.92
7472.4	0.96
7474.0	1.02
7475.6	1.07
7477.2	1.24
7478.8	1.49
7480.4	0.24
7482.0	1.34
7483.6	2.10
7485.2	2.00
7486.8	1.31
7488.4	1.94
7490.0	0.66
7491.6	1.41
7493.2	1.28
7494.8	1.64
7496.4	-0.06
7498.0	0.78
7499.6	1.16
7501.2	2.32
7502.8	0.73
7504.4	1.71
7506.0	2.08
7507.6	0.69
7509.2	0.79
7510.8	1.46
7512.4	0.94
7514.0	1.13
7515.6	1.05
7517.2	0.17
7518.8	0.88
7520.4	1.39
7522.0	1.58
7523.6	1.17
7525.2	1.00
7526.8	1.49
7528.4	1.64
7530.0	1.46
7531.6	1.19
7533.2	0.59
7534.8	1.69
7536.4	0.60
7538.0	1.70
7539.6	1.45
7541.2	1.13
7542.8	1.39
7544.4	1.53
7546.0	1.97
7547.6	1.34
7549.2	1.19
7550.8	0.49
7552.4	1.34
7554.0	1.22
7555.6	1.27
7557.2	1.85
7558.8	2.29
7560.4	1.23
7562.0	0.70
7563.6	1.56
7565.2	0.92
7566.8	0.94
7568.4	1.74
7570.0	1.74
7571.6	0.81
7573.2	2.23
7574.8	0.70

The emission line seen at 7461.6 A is Halpha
